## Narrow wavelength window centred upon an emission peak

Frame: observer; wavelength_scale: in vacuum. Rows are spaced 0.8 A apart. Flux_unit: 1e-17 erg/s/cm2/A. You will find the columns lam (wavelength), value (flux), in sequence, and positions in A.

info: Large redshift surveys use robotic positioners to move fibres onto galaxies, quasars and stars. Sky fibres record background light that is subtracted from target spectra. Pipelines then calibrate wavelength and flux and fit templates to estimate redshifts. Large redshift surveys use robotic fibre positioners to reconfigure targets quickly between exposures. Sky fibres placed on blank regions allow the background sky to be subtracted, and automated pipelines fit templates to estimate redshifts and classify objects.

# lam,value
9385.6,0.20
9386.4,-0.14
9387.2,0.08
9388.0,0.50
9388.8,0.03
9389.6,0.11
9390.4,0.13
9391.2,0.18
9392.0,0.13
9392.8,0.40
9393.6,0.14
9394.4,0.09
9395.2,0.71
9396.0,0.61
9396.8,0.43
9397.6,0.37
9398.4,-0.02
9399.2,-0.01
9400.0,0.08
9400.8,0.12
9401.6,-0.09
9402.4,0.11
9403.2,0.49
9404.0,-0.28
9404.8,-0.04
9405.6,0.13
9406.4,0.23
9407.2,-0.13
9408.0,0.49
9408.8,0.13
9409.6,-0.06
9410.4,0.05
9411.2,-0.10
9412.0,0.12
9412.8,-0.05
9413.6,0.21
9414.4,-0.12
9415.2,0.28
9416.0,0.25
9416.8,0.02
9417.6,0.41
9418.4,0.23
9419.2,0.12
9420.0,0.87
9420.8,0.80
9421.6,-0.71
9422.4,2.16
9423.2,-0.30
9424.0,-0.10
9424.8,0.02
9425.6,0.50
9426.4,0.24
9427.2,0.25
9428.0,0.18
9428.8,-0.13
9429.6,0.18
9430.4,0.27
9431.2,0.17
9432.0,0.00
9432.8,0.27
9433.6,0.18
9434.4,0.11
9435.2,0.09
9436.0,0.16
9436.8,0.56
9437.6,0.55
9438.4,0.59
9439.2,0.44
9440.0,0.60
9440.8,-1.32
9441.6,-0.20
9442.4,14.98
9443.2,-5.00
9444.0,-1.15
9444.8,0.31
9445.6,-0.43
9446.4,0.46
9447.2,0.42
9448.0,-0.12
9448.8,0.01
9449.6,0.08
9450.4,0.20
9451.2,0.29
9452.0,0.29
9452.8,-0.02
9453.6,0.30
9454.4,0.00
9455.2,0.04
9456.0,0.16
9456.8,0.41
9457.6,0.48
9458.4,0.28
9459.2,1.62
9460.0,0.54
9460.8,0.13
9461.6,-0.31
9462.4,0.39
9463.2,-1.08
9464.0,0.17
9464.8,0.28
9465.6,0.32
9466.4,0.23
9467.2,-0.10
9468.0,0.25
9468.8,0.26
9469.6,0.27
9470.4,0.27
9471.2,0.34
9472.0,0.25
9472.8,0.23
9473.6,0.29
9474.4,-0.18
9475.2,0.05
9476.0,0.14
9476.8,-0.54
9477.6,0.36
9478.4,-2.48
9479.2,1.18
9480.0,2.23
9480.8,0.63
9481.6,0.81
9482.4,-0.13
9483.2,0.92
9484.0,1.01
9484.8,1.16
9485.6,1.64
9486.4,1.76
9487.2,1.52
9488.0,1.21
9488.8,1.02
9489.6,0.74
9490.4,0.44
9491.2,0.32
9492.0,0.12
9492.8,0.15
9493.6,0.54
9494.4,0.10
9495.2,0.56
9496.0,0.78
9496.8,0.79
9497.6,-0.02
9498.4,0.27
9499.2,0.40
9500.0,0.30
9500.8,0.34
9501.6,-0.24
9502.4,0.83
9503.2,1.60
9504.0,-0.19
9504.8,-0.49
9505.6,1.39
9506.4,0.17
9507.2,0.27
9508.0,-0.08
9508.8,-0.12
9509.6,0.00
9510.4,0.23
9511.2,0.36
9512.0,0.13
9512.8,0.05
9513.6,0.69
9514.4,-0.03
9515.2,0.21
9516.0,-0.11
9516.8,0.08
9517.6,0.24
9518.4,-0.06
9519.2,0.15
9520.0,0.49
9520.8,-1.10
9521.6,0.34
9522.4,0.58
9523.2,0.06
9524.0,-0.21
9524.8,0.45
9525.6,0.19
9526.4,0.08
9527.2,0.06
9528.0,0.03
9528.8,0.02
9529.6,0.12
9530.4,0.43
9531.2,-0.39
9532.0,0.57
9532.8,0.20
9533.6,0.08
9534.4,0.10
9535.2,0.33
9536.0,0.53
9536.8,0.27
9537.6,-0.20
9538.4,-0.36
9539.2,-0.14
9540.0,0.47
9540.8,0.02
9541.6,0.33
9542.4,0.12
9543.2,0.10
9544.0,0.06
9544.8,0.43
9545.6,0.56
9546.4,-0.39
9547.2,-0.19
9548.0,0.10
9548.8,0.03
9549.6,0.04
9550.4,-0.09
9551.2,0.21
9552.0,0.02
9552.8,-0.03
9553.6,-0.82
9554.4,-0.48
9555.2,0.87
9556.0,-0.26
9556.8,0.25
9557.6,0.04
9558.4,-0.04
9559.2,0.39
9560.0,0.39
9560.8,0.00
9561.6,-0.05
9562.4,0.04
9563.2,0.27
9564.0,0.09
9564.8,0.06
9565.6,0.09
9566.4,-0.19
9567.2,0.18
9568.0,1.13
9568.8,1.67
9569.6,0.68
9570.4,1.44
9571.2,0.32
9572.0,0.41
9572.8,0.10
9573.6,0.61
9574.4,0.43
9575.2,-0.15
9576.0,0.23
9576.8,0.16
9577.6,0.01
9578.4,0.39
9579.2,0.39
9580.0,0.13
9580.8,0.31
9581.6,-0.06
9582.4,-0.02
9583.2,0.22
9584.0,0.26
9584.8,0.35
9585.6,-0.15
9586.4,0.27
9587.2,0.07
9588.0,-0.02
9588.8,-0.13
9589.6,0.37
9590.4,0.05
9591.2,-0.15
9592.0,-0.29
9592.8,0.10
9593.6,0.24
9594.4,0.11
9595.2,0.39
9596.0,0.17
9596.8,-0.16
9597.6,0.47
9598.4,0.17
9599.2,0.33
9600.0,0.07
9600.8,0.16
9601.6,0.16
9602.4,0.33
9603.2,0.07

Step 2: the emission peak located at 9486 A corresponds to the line [O III] 5007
